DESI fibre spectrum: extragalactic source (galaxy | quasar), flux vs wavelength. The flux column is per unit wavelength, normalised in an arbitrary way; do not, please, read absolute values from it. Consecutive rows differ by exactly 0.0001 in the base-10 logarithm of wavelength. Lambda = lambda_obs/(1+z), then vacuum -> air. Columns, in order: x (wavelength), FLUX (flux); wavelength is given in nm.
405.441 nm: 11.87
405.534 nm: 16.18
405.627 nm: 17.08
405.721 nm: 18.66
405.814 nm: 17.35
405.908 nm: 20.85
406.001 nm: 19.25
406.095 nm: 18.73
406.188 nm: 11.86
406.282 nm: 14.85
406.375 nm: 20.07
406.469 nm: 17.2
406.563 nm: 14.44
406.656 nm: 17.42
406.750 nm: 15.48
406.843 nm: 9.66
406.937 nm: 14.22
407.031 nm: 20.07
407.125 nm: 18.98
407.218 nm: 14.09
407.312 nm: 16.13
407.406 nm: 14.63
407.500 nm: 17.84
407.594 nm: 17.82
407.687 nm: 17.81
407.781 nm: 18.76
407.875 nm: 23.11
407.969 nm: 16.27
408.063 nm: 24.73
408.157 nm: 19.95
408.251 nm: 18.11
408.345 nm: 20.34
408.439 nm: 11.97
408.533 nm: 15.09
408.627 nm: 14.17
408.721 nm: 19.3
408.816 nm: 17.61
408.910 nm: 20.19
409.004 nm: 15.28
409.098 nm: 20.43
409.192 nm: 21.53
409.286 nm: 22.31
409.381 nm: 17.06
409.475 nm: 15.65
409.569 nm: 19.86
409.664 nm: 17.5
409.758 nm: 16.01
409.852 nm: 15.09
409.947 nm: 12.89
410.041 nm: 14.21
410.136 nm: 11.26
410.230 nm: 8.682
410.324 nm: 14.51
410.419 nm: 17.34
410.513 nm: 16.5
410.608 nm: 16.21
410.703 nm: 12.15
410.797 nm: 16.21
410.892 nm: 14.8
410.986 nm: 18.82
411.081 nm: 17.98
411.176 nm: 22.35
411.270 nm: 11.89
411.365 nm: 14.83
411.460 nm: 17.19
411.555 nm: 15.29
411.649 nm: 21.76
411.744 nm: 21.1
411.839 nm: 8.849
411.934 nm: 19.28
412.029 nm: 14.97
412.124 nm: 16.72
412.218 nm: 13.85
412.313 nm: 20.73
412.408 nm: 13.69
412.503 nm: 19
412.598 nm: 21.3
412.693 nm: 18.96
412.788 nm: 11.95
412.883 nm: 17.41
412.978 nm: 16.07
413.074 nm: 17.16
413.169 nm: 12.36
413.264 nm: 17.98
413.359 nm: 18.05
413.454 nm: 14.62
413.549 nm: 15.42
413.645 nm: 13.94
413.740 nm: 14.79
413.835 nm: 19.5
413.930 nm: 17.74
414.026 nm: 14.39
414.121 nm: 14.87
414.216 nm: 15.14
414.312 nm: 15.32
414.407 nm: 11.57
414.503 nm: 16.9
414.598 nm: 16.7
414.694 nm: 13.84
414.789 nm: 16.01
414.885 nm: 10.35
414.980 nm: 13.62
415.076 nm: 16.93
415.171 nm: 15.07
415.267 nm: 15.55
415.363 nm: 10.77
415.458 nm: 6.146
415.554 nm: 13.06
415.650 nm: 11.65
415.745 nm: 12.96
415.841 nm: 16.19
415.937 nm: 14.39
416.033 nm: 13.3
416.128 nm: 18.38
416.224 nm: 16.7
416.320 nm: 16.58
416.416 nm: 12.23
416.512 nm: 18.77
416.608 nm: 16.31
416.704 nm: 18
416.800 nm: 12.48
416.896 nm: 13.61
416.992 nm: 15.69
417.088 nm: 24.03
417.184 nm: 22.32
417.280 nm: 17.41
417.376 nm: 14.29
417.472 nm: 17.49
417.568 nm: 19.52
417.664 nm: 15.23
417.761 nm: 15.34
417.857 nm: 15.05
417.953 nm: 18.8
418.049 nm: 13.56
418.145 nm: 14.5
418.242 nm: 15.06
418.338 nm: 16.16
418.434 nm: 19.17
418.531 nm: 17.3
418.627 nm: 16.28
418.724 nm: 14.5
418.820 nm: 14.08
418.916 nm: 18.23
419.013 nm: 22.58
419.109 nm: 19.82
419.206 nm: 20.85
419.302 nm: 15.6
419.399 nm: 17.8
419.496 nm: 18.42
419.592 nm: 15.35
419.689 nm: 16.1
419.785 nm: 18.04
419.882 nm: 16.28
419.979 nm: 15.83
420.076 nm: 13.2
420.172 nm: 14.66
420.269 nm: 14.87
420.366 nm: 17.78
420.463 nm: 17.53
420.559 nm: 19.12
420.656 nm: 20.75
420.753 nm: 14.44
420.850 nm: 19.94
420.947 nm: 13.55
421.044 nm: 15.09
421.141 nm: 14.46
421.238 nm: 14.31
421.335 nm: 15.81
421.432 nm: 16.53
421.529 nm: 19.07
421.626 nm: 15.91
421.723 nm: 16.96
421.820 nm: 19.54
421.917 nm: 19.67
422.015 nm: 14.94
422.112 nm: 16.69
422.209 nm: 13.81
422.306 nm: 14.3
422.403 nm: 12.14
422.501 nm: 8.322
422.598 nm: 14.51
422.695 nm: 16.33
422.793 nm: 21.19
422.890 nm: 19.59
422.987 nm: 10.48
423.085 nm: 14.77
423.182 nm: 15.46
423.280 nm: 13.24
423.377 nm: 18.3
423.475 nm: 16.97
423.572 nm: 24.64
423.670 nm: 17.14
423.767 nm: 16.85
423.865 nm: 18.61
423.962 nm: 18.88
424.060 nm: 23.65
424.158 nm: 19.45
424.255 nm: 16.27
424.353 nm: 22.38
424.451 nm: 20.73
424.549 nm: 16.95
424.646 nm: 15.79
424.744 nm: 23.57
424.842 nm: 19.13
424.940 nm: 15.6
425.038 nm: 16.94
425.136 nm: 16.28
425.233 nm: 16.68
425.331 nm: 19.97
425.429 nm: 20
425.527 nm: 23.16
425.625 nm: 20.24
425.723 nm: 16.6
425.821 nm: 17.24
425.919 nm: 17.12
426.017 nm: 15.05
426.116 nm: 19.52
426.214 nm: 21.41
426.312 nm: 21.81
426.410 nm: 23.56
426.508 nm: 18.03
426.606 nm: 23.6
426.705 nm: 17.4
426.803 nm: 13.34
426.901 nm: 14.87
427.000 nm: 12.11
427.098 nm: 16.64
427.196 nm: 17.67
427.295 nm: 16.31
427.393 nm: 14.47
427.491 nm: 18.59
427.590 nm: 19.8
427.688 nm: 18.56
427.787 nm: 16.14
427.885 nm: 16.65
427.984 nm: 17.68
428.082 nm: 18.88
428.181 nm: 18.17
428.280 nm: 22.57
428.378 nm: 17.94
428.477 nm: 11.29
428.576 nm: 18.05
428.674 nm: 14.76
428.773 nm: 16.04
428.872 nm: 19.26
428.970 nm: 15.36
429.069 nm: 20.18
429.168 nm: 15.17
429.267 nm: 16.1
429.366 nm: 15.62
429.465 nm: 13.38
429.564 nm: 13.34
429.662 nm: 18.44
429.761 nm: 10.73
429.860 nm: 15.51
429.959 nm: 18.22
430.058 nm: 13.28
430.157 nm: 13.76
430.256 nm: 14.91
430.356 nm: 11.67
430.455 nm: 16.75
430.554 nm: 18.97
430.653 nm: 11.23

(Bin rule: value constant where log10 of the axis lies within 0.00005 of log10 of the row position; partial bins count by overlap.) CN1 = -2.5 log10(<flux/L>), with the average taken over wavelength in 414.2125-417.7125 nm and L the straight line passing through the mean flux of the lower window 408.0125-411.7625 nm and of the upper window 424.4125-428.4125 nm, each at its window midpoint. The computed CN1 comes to 0.14 mag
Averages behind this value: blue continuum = 16.9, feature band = 15.3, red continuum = 18.2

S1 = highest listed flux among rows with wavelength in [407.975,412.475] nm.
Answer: 24.73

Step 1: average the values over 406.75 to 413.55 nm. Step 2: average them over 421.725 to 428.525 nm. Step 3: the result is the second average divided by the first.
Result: 1.05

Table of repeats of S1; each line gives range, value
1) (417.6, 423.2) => 22.58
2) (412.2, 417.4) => 24.03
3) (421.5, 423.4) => 21.19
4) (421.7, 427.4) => 24.64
